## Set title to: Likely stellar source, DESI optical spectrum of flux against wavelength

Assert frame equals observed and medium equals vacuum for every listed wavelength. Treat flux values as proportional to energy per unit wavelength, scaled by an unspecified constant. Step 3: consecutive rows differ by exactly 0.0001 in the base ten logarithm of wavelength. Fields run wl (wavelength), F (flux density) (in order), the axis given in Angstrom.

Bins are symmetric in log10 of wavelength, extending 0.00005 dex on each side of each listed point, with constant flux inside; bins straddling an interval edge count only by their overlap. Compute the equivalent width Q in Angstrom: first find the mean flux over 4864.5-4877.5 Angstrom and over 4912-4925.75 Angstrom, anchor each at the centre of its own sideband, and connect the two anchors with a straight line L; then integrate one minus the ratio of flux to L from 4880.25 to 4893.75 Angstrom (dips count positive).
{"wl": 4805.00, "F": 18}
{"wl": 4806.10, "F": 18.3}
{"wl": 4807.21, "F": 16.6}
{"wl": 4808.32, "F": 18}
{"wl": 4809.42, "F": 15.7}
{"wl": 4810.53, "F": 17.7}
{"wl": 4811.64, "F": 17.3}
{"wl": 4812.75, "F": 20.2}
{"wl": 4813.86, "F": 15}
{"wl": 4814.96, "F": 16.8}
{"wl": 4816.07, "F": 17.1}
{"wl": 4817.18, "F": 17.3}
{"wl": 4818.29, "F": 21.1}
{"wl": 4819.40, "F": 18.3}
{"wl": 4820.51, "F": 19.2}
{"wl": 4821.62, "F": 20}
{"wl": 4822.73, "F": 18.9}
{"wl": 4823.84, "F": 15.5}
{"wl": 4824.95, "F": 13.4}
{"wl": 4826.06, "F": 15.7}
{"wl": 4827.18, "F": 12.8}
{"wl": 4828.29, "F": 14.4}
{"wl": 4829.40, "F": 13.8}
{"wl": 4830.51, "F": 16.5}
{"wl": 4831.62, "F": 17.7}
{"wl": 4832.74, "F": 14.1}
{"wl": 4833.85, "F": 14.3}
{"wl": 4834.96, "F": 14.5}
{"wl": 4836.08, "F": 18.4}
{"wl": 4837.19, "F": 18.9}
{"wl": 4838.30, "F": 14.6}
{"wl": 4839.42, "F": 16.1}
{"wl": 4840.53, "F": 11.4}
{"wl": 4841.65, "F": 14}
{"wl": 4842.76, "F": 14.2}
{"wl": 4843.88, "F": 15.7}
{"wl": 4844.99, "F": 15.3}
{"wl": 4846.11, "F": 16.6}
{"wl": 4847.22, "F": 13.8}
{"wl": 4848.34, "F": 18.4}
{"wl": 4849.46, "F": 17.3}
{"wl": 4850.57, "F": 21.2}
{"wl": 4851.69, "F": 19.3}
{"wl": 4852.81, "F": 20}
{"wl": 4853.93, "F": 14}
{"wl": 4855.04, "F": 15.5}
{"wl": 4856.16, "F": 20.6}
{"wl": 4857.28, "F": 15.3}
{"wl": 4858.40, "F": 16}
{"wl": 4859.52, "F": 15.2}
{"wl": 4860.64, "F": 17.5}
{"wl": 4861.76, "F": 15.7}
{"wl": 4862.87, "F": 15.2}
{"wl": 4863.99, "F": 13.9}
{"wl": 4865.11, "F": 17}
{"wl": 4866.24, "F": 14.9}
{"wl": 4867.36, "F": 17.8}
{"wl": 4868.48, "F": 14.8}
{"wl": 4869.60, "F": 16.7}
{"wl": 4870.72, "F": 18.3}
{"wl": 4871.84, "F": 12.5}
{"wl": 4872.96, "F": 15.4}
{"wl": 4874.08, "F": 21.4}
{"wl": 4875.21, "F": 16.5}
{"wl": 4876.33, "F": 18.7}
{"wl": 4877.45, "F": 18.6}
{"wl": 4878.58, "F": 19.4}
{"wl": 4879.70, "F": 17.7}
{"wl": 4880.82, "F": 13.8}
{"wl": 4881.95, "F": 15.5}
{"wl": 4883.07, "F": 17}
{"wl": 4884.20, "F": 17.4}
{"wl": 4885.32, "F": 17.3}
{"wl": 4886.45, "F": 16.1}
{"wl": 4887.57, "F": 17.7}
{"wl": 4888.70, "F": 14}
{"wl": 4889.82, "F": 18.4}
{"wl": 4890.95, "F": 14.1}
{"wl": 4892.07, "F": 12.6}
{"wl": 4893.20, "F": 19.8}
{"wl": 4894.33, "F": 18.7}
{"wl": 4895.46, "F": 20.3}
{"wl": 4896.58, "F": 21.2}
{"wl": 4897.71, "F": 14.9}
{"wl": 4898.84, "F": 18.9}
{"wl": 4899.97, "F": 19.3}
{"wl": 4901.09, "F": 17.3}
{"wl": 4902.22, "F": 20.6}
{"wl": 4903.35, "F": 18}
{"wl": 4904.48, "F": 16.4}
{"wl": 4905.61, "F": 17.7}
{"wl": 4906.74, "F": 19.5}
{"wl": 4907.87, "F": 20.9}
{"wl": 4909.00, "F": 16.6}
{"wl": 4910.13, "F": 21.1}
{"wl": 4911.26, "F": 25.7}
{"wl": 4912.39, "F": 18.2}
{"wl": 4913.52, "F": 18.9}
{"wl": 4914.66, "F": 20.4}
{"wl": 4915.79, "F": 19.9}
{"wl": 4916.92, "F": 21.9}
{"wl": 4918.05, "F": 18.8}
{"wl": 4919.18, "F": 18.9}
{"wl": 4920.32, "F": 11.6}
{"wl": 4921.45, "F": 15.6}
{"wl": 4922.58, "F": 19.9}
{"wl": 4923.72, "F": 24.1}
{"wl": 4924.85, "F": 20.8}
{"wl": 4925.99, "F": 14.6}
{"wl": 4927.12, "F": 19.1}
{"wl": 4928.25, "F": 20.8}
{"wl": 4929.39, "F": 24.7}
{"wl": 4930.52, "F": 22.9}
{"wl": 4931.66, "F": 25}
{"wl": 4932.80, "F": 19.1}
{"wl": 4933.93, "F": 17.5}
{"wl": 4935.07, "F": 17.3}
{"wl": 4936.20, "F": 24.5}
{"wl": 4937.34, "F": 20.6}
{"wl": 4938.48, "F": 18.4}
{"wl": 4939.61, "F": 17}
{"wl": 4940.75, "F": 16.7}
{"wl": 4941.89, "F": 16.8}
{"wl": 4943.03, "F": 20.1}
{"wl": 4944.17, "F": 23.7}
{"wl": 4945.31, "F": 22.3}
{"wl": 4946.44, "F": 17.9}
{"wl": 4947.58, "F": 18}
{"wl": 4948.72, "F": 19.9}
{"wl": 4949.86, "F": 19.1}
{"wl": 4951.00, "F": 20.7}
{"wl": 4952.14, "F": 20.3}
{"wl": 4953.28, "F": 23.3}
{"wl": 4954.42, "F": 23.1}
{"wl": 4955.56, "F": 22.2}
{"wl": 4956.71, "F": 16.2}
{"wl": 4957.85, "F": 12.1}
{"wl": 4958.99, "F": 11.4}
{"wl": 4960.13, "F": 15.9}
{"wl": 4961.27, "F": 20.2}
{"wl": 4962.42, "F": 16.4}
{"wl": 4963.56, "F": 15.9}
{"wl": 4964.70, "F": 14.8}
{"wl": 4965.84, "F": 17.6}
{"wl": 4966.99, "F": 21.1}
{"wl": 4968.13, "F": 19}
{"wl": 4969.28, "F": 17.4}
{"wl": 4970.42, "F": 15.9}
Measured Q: 1.07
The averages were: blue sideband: 16.8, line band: 16.1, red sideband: 19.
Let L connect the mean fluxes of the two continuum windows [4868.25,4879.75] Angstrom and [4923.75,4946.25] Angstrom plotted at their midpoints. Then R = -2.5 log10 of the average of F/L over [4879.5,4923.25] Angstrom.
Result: 0.03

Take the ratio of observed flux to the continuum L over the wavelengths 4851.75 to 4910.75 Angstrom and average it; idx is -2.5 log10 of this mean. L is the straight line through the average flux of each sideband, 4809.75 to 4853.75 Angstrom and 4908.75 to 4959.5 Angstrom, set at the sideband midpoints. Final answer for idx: 0.05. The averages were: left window 16.6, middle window 17.2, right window 19.5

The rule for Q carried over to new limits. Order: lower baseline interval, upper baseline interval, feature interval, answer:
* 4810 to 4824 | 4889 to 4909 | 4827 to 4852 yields 3.2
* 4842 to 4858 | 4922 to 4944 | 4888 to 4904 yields 0.8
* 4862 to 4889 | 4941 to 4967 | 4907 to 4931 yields -2.8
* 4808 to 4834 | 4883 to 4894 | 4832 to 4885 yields 0.6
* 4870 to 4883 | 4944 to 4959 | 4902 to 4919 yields -1.3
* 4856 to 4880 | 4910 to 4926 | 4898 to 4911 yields -0.1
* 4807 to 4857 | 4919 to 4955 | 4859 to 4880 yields 1.3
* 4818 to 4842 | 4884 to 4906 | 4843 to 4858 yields -0.5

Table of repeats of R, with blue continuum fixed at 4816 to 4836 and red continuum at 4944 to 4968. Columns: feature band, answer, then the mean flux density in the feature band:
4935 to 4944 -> -0.05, 19.2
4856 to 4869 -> 0.06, 16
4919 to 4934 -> -0.09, 19.7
